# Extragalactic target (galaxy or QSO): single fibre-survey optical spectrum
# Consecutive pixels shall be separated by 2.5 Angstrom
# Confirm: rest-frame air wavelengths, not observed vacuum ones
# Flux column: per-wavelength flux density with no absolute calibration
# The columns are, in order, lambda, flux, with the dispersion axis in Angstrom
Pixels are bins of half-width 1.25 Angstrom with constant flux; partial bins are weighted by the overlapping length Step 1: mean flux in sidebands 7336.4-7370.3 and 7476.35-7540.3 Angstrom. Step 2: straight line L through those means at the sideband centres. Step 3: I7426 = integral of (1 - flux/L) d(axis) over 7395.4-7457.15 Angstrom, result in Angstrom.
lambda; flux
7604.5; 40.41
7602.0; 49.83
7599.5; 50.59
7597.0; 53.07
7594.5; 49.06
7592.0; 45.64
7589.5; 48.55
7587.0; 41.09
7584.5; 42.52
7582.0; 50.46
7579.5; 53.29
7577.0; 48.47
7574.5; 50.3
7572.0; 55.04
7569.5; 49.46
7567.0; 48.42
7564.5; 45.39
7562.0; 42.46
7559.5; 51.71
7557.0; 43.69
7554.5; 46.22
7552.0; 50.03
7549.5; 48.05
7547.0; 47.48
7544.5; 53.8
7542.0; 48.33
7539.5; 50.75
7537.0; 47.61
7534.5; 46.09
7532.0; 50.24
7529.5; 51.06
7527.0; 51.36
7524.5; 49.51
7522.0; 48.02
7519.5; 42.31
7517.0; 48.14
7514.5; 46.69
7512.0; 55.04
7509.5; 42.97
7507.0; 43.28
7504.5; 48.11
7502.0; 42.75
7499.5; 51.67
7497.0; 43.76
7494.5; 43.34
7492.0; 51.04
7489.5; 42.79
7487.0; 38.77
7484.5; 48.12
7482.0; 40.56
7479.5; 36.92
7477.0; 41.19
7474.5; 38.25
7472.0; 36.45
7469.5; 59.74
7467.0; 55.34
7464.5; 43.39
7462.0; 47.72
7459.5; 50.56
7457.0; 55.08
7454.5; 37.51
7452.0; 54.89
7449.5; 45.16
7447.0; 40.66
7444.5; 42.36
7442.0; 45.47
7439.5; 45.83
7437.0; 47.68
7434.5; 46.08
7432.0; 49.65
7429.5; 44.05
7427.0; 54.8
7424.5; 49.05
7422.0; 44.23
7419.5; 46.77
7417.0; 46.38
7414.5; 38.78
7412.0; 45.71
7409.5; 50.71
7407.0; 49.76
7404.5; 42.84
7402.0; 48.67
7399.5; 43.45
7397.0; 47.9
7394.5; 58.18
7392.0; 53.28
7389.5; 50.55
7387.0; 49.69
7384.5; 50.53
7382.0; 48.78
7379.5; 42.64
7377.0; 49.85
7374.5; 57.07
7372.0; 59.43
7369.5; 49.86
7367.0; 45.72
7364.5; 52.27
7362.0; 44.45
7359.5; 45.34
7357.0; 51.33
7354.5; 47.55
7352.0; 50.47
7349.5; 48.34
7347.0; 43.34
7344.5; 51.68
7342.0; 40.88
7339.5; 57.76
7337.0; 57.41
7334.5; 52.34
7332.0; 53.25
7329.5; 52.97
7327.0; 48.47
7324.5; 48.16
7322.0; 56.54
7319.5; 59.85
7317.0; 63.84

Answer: 1.5 Angstrom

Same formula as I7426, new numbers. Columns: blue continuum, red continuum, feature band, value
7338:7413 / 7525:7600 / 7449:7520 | 4.31 Angstrom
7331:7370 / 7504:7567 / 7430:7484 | 3.16 Angstrom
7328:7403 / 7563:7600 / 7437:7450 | 1.43 Angstrom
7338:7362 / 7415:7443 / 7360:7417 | -1.47 Angstrom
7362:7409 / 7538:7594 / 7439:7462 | 1.31 Angstrom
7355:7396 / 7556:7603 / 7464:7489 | 2.83 Angstrom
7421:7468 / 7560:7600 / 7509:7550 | -0.69 Angstrom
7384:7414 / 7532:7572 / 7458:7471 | -0.66 Angstrom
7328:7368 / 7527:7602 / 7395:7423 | 1.78 Angstrom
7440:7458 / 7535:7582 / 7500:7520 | 0.42 Angstrom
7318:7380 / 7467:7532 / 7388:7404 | -0.22 Angstrom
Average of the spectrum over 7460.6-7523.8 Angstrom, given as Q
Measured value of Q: 45.5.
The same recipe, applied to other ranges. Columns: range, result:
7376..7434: 48.1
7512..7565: 48.2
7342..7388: 49.1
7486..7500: 45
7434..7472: 47.5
